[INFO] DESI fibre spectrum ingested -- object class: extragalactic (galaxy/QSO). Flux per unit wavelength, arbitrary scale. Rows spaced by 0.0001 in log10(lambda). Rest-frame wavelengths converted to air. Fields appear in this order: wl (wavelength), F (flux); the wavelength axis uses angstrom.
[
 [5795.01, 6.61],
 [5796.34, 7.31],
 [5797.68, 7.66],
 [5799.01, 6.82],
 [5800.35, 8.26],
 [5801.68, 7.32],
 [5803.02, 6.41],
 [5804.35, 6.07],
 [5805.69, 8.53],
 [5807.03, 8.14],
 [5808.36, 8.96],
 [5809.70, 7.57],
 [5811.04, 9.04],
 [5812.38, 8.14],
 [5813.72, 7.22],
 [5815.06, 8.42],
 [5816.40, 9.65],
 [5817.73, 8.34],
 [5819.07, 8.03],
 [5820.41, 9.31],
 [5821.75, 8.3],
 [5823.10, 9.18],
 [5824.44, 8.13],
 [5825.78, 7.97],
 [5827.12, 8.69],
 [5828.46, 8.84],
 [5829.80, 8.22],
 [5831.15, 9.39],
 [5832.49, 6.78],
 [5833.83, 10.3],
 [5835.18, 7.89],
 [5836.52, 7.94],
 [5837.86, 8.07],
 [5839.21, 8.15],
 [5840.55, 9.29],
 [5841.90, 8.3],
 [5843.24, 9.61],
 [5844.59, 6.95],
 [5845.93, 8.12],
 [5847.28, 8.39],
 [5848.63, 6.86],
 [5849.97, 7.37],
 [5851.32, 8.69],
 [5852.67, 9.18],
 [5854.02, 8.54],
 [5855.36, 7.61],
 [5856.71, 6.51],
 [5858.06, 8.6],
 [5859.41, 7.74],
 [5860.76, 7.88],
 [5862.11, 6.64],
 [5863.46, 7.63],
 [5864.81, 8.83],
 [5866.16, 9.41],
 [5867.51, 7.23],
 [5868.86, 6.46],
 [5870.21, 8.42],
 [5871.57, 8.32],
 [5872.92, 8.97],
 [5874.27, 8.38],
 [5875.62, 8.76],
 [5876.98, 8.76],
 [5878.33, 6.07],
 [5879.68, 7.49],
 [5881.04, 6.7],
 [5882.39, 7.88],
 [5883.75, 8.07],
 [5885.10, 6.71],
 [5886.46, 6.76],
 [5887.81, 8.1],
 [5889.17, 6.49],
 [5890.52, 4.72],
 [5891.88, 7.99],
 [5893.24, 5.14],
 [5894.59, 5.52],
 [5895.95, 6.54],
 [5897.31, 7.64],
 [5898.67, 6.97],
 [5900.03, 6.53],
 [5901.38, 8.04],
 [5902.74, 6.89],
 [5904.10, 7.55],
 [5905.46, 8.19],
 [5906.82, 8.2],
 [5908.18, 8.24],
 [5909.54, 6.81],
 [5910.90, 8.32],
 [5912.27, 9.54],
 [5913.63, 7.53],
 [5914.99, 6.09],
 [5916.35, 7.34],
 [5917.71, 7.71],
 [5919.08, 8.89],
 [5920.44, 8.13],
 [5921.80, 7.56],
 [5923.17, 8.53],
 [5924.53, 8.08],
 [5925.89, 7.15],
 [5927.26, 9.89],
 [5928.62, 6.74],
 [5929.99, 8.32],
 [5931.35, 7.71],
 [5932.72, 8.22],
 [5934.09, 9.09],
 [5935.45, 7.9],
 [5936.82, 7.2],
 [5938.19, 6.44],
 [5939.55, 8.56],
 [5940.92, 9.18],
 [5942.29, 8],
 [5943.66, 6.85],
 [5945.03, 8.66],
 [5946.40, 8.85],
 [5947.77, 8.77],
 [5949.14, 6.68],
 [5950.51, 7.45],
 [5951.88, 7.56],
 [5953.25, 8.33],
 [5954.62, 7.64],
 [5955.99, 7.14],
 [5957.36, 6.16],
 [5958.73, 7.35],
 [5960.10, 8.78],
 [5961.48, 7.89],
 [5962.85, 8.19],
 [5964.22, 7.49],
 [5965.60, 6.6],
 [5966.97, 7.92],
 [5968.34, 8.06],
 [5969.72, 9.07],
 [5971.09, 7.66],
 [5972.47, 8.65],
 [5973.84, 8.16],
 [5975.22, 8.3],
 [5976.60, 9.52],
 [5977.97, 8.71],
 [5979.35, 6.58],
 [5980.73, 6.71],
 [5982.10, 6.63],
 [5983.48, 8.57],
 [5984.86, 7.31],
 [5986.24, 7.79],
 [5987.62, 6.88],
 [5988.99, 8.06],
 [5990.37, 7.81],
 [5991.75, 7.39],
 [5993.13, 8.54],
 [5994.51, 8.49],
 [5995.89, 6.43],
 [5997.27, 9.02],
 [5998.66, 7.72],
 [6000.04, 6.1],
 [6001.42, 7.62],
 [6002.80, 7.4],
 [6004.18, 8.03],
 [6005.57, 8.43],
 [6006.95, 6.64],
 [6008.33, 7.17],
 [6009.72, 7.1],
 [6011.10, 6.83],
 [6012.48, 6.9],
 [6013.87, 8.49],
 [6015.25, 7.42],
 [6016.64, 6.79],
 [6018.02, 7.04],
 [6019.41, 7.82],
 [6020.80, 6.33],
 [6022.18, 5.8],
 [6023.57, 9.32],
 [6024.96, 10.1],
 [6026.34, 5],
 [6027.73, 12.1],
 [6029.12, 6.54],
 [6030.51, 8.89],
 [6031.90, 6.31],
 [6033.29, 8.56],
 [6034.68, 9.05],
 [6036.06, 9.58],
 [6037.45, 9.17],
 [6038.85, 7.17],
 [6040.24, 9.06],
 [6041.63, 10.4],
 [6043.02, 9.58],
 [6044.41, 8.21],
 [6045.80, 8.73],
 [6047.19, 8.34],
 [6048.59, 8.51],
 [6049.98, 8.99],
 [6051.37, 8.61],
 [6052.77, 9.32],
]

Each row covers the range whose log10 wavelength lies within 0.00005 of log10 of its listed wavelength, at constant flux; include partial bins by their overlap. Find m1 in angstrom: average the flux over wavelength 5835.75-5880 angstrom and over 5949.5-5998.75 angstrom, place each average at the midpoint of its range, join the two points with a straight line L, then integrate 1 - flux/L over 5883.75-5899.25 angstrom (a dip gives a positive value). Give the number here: 2.5 angstrom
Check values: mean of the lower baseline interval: 8.04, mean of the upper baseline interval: 7.79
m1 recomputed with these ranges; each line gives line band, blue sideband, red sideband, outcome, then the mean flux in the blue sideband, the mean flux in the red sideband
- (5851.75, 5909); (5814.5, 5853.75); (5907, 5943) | 4.64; 8.43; 7.97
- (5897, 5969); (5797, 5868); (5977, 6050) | 1.75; 8.14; 7.89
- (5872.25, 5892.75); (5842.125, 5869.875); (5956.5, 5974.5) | 1.22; 7.93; 7.84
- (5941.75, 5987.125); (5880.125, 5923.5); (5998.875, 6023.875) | -3.19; 7.34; 7.27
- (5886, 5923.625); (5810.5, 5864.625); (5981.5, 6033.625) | 3.01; 8.25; 7.61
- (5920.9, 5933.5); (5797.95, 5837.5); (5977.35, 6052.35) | 0.01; 8.2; 7.91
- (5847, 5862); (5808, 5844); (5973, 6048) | 0.94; 8.5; 7.9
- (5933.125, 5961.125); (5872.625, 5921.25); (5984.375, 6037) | -1.04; 7.42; 7.72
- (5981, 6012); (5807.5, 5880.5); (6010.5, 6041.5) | 1.86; 8.21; 7.97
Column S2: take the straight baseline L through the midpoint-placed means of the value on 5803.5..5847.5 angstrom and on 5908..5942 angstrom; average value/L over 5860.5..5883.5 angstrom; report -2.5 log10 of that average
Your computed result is 0.040 mag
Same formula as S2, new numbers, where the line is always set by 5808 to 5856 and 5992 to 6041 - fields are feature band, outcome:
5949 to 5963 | 0.06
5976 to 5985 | 0.03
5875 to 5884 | 0.08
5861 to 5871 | 0.06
